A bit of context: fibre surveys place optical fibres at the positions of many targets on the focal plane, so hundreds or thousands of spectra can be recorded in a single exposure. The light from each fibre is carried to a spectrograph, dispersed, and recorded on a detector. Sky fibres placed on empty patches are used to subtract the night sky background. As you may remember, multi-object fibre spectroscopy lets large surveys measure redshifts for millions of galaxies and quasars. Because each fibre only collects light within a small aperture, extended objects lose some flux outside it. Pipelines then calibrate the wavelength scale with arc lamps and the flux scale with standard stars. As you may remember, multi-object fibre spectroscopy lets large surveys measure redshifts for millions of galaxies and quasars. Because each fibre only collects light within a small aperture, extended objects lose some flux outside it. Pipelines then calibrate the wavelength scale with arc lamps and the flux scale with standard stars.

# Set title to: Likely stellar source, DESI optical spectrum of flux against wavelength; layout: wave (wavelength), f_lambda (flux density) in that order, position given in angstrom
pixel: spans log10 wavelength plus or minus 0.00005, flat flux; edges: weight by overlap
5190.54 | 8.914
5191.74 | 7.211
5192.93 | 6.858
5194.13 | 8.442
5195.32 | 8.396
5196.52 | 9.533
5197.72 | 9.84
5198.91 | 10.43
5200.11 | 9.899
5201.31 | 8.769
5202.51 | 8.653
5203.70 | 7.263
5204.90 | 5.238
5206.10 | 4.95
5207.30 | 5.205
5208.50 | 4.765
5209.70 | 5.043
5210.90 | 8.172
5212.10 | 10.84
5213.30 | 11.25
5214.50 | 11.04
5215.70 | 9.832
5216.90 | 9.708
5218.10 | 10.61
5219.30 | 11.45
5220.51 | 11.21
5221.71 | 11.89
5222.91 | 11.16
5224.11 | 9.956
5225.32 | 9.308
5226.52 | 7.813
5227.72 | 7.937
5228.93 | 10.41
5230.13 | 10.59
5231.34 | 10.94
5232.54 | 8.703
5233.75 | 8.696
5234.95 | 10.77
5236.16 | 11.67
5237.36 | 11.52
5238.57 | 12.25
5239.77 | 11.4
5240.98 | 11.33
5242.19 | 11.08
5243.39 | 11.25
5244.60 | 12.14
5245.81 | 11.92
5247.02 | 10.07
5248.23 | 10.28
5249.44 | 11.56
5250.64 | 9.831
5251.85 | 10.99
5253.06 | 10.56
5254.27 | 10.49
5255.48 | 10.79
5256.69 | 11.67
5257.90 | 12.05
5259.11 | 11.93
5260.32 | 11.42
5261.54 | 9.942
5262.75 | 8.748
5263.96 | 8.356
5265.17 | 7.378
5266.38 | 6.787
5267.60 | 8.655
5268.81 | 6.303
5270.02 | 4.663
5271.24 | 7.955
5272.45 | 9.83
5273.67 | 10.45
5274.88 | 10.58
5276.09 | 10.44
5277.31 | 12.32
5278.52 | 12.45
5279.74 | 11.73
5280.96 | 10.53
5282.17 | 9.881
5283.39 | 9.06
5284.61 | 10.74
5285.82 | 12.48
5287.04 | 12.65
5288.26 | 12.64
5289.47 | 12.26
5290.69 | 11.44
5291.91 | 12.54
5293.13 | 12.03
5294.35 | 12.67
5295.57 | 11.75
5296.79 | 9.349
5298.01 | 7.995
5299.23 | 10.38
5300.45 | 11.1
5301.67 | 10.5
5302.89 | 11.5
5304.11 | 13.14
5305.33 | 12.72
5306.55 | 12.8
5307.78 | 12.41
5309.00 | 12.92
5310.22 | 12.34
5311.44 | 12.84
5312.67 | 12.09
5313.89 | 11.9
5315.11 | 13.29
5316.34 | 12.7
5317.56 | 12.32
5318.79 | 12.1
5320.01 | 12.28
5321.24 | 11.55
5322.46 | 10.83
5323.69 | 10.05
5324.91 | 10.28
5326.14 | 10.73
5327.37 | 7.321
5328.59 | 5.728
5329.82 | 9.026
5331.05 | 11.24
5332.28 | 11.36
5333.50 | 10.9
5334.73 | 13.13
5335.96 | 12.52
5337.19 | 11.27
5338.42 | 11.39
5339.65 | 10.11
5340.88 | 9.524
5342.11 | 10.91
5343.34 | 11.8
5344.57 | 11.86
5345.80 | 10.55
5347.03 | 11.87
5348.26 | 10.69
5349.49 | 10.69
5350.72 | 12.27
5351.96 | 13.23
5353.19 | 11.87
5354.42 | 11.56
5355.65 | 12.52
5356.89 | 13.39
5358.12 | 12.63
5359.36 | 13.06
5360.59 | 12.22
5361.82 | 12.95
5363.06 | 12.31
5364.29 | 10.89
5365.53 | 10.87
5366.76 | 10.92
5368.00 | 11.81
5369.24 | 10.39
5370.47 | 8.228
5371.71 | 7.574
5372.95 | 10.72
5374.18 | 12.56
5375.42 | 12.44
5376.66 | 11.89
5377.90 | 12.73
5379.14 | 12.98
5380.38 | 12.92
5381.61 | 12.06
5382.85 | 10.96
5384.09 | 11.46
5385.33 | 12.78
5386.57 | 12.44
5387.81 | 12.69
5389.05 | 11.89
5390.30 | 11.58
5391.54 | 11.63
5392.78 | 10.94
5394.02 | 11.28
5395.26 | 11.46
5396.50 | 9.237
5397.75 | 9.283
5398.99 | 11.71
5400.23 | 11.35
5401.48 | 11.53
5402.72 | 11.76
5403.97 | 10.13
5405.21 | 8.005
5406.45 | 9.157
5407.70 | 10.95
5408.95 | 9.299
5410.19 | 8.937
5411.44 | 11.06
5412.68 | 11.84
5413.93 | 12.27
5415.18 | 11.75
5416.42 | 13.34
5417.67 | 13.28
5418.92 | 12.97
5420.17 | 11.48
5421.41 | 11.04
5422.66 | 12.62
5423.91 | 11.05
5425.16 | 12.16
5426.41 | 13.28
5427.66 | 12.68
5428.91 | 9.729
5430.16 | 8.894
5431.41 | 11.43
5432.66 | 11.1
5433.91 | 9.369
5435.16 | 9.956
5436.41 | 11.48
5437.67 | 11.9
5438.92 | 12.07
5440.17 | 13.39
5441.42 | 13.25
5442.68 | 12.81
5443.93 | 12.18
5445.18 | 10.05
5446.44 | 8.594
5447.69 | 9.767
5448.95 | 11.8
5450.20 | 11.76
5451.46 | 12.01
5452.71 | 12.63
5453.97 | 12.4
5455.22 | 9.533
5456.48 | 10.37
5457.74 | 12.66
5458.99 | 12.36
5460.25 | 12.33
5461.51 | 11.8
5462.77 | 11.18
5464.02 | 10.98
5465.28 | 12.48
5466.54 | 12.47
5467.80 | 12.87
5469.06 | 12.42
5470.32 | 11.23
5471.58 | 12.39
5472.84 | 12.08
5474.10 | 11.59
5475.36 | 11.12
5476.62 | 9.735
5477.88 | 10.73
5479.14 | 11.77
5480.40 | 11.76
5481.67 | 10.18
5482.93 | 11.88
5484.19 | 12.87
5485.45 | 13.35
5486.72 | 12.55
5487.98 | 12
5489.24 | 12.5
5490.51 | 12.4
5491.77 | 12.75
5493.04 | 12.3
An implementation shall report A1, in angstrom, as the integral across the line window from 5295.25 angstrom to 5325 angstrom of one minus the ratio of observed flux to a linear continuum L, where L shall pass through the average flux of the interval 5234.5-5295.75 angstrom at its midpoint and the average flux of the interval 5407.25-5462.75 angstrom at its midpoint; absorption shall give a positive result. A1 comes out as -2.1 angstrom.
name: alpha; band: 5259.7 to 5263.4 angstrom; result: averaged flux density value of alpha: 10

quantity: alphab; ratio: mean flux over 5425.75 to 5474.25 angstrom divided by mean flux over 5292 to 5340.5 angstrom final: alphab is 1.02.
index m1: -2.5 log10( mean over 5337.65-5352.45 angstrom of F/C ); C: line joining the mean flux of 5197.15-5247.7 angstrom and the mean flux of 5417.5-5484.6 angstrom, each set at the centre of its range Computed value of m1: -0.05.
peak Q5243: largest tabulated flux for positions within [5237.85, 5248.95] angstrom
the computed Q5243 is 12.25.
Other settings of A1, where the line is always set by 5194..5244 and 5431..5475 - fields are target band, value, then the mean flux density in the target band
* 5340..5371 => -2.4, 11.6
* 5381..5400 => -0.6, 11.4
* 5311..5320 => -1.8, 12.4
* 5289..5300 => -1.0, 11.1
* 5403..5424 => 0.2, 11.1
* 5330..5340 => -0.8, 11.4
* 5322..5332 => 1.0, 9.44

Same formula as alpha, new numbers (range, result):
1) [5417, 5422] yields 12.2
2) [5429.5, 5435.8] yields 10.2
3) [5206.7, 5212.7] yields 6.8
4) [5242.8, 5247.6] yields 11.3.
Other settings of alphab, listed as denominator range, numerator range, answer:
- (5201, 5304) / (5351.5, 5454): 1.14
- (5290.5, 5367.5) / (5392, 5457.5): 0.98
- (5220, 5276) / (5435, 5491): 1.16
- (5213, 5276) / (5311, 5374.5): 1.11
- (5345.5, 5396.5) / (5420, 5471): 0.99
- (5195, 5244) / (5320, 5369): 1.18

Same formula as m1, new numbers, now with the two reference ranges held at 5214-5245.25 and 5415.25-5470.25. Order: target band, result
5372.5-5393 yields -0.07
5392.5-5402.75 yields 0.05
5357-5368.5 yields -0.07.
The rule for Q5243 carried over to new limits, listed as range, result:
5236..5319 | 13.29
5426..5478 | 13.39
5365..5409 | 12.98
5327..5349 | 13.13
